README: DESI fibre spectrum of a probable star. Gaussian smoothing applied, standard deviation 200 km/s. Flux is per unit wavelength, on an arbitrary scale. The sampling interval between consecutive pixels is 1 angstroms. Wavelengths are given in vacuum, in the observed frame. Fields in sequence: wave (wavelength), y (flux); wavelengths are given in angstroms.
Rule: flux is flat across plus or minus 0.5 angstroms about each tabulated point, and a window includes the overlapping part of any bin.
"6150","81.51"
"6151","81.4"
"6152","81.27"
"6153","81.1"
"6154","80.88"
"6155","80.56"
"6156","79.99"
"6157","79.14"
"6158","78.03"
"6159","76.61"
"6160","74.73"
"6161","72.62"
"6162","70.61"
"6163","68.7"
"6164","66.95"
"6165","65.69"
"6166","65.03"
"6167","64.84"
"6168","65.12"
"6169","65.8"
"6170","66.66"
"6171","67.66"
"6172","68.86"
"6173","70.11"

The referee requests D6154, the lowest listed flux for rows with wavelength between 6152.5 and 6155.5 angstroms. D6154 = 80.56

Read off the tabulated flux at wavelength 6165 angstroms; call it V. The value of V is 65.69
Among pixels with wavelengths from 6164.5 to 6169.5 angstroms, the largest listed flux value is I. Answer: 65.8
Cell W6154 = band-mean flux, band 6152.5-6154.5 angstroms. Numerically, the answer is 81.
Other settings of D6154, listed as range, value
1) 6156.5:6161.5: 72.62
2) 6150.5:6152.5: 81.27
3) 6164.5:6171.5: 64.84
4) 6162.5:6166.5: 65.03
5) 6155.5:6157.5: 79.14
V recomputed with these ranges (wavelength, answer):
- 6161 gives 72.62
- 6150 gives 81.51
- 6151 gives 81.4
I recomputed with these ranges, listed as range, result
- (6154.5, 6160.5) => 80.56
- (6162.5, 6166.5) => 68.7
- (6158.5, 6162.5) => 76.61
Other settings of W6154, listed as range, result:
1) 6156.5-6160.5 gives 77.1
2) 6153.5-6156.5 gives 80.5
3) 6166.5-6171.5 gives 66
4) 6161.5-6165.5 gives 68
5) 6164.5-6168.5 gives 65.2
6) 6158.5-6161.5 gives 74.7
